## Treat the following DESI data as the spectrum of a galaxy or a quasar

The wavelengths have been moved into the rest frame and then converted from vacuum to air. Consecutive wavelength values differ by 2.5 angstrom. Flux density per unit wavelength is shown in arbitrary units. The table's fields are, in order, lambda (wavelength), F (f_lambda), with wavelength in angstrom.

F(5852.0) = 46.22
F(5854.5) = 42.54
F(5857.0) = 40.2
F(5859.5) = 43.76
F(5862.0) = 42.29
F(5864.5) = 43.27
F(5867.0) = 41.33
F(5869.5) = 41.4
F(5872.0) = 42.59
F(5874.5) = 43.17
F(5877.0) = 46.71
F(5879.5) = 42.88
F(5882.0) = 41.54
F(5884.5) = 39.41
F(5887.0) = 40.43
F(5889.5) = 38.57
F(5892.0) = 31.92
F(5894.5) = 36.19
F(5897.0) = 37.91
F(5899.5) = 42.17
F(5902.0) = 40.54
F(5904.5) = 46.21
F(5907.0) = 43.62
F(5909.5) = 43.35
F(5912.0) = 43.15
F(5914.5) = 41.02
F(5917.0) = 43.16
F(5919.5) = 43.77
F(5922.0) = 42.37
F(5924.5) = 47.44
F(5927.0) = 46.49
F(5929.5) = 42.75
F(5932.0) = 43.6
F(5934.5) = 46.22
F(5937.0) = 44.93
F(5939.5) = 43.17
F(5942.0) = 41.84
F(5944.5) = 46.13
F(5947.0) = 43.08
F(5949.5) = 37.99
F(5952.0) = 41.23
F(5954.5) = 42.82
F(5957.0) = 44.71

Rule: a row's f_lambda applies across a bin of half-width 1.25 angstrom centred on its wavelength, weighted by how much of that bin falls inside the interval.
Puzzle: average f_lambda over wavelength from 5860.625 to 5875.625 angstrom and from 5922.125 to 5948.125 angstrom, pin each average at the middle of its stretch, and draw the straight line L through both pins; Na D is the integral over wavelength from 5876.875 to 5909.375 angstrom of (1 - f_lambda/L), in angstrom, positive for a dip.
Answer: 2.0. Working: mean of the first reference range 42.3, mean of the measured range 40.5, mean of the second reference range 44.5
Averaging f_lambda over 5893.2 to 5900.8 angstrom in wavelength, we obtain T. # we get 38.7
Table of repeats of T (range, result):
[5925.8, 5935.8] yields 44.8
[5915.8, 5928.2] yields 44.6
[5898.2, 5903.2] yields 41.3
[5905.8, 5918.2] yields 42.9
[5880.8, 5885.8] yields 40.5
